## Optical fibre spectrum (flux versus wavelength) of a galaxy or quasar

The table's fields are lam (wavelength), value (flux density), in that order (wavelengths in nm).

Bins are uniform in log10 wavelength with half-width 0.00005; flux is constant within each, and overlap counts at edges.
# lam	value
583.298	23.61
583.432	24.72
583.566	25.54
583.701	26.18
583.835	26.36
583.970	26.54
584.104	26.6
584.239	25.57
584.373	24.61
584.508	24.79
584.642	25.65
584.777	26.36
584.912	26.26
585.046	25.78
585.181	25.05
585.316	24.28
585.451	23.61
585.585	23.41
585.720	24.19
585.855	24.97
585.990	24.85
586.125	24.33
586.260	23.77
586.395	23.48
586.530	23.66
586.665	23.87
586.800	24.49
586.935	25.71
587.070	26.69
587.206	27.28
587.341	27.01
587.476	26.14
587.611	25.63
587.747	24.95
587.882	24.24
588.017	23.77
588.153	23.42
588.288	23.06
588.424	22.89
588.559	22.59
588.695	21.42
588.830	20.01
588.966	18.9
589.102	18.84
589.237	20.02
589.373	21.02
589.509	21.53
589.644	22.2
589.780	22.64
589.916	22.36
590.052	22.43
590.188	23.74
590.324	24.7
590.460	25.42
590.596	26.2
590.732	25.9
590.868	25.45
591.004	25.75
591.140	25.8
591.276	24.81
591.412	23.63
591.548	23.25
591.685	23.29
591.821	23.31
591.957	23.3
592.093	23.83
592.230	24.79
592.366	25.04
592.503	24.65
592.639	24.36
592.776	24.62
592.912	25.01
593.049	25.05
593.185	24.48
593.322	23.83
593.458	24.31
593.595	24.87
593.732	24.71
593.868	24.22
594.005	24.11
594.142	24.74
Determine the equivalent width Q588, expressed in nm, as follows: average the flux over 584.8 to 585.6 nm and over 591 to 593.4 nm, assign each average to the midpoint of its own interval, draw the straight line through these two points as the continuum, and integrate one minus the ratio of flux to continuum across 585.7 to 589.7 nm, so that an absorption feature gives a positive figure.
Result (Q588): 0.20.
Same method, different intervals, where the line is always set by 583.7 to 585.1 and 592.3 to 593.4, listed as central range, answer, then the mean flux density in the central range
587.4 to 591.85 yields 0.32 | 23.3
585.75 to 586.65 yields 0.05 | 24.2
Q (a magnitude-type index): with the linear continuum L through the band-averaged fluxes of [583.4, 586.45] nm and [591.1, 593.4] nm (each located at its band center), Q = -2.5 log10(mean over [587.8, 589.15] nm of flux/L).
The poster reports 0.13 mag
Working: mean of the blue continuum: 25.1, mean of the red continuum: 24.3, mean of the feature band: 22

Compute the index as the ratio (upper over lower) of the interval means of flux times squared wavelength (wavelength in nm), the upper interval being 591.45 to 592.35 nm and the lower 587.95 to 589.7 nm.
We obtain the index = 1.11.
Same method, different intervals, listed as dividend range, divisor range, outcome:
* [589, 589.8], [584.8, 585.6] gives 0.85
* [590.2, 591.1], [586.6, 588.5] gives 1.03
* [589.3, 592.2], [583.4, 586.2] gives 0.96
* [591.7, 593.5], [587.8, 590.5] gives 1.11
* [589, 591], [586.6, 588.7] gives 0.94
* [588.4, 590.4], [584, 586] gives 0.88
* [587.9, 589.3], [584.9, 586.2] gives 0.89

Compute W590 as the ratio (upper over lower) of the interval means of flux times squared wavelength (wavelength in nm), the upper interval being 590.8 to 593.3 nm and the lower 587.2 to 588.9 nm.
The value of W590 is 1.04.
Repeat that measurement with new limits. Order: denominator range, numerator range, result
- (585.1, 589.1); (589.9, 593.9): 1.04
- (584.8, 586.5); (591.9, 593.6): 1.02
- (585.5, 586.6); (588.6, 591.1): 0.96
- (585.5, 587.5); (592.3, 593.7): 1.01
